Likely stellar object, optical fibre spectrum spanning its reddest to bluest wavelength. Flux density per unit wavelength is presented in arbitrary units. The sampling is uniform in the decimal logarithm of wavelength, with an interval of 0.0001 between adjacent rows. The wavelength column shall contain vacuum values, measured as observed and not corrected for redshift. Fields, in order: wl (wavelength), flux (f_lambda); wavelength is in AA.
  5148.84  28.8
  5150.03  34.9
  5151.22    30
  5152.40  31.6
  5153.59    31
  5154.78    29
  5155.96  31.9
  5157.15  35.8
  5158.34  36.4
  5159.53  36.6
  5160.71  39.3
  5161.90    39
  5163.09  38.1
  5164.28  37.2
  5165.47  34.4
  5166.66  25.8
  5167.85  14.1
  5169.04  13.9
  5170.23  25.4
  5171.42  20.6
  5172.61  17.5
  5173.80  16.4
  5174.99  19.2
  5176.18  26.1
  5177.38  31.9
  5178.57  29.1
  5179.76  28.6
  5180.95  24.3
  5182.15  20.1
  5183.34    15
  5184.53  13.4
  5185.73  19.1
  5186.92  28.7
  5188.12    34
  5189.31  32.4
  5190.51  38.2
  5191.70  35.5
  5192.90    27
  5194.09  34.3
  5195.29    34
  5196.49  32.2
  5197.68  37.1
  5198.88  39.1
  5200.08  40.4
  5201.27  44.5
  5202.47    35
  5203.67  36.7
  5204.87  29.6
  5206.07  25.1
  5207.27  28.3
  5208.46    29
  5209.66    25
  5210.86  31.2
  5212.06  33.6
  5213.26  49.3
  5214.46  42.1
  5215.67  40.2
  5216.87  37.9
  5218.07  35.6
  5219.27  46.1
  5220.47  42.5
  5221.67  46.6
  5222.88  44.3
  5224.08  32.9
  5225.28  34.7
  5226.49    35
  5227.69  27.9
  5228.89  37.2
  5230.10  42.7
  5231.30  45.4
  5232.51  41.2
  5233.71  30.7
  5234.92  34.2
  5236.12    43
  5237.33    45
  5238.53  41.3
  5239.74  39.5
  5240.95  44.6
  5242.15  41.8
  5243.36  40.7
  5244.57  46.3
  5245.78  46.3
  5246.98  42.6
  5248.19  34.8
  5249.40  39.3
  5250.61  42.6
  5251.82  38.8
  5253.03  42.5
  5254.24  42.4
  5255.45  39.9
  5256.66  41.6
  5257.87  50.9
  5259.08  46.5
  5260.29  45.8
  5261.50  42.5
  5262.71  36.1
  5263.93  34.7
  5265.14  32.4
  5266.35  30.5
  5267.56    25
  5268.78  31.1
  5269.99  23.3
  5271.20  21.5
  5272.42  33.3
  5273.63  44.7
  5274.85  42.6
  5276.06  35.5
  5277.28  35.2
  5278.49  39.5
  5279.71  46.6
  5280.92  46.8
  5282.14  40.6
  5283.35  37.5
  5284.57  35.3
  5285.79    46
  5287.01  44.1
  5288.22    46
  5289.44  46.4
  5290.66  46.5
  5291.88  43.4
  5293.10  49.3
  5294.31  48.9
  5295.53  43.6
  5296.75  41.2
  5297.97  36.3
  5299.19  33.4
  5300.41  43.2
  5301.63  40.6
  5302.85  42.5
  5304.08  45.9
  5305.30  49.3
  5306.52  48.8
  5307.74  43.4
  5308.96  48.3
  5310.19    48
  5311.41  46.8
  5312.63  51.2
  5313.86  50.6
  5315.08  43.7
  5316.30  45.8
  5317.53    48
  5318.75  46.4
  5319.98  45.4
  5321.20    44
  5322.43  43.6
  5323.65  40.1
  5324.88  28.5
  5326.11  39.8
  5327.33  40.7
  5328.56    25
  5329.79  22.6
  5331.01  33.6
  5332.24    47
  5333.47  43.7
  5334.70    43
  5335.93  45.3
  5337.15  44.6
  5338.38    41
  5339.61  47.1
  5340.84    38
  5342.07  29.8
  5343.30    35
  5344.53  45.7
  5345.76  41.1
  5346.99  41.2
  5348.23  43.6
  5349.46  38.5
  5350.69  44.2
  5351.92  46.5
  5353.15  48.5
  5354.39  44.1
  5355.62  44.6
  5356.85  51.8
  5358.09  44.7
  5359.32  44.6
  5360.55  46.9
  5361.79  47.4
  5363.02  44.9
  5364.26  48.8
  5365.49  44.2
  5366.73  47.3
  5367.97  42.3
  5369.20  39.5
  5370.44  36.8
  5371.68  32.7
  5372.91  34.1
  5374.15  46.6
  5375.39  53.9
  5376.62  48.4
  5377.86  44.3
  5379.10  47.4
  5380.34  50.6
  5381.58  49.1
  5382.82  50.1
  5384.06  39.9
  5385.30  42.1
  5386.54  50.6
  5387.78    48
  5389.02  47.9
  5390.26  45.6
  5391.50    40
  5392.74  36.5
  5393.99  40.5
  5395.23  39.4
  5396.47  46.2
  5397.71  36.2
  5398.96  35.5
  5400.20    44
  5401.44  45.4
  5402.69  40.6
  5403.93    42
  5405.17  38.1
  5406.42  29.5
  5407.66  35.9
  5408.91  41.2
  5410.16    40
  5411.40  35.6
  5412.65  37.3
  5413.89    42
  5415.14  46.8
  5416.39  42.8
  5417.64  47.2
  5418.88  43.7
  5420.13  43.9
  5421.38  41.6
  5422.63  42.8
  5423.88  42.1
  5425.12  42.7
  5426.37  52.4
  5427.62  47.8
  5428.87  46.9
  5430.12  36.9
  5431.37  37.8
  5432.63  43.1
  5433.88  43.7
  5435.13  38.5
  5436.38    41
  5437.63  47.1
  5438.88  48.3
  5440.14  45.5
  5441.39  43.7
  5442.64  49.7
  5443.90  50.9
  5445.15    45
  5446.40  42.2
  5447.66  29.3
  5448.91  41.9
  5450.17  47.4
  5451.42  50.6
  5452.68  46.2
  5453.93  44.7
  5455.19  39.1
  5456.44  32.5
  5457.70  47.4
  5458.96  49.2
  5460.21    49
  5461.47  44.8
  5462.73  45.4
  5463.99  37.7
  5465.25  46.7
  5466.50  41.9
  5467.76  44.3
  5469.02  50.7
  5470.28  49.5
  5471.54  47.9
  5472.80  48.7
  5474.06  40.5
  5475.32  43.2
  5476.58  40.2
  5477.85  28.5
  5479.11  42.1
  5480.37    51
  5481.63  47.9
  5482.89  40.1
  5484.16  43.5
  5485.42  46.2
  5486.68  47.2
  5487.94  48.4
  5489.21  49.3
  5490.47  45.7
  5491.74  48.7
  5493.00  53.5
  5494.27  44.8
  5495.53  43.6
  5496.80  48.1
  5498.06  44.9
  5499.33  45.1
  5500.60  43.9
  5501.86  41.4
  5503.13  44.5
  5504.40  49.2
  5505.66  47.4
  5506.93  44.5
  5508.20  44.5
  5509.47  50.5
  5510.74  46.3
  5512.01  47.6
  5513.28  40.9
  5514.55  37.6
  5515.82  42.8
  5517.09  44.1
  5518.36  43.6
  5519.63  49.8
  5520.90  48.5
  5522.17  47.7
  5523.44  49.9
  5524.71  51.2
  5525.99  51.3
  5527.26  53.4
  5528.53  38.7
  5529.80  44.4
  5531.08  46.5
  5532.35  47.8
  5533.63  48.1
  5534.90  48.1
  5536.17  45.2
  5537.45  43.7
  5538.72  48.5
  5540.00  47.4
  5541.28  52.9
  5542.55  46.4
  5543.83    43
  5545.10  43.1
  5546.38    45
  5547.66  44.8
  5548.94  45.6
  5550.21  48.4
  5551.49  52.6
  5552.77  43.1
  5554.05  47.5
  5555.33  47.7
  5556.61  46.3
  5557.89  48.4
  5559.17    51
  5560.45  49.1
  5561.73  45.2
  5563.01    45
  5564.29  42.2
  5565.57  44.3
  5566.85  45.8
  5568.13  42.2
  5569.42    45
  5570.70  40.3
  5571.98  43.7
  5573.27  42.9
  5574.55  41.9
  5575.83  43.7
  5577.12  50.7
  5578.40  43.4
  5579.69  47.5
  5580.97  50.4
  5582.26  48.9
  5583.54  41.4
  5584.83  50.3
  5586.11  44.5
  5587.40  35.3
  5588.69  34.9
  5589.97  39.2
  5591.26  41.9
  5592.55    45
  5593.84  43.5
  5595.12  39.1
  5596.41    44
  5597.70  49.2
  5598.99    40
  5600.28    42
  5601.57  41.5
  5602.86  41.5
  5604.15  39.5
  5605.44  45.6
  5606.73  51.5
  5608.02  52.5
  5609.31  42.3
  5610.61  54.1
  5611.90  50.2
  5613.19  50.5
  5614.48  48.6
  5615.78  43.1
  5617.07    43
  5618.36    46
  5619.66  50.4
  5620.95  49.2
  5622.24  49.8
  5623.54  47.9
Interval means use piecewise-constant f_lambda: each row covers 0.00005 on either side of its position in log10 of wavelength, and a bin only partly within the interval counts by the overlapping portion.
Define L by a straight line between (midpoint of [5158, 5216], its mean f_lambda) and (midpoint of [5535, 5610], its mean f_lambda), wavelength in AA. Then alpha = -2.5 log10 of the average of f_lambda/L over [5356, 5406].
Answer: -0.17 mag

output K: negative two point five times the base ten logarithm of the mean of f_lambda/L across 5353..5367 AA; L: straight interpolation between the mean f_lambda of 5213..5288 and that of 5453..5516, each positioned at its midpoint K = -0.108 mag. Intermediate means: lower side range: 39.5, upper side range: 44.9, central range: 46.4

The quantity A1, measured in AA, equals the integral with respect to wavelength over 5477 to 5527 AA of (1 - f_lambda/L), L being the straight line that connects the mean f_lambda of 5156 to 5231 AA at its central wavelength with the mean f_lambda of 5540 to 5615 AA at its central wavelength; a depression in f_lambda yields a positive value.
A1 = -3.7 AA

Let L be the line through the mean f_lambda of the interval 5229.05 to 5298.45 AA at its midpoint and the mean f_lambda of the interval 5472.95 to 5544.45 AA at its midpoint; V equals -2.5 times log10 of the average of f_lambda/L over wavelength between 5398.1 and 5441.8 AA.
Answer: 0.04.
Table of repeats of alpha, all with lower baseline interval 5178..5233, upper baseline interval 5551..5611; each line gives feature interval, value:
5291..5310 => -0.20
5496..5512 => -0.08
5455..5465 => -0.06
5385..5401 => -0.08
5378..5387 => -0.20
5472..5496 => -0.07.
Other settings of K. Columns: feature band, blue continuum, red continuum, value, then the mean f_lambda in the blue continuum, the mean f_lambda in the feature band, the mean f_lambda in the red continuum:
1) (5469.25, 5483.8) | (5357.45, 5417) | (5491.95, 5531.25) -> 0.04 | 42.8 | 43.8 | 46.2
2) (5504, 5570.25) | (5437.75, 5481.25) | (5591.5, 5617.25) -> -0.04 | 44.3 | 46.4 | 45.3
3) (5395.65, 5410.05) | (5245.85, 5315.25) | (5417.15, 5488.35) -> 0.10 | 41.3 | 39.5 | 44.2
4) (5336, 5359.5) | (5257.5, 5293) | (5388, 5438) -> -0.06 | 39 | 42.9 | 41.7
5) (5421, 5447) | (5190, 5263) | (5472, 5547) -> -0.01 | 38.7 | 44.3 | 45.8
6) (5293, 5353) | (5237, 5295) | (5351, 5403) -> 0.00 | 40.4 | 42.3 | 44.3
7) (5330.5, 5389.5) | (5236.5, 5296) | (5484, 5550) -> -0.03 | 40.5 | 44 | 46.4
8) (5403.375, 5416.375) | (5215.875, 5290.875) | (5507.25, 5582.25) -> 0.11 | 39.6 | 39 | 46.2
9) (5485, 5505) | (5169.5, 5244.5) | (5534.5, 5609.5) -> -0.10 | 33.6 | 46.5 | 45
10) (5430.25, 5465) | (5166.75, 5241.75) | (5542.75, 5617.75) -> -0.08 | 32.7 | 43.7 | 45.1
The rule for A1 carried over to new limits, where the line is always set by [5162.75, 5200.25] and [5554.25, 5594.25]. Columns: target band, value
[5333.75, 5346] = -2.43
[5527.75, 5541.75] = -1.18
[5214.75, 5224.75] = -4.03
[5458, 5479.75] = -2.30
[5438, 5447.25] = -1.73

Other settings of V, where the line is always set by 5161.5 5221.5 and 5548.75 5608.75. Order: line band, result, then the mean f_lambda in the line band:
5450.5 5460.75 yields -0.12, 44.9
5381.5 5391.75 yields -0.21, 46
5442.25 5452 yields -0.11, 44.5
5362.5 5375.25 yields -0.14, 42.1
